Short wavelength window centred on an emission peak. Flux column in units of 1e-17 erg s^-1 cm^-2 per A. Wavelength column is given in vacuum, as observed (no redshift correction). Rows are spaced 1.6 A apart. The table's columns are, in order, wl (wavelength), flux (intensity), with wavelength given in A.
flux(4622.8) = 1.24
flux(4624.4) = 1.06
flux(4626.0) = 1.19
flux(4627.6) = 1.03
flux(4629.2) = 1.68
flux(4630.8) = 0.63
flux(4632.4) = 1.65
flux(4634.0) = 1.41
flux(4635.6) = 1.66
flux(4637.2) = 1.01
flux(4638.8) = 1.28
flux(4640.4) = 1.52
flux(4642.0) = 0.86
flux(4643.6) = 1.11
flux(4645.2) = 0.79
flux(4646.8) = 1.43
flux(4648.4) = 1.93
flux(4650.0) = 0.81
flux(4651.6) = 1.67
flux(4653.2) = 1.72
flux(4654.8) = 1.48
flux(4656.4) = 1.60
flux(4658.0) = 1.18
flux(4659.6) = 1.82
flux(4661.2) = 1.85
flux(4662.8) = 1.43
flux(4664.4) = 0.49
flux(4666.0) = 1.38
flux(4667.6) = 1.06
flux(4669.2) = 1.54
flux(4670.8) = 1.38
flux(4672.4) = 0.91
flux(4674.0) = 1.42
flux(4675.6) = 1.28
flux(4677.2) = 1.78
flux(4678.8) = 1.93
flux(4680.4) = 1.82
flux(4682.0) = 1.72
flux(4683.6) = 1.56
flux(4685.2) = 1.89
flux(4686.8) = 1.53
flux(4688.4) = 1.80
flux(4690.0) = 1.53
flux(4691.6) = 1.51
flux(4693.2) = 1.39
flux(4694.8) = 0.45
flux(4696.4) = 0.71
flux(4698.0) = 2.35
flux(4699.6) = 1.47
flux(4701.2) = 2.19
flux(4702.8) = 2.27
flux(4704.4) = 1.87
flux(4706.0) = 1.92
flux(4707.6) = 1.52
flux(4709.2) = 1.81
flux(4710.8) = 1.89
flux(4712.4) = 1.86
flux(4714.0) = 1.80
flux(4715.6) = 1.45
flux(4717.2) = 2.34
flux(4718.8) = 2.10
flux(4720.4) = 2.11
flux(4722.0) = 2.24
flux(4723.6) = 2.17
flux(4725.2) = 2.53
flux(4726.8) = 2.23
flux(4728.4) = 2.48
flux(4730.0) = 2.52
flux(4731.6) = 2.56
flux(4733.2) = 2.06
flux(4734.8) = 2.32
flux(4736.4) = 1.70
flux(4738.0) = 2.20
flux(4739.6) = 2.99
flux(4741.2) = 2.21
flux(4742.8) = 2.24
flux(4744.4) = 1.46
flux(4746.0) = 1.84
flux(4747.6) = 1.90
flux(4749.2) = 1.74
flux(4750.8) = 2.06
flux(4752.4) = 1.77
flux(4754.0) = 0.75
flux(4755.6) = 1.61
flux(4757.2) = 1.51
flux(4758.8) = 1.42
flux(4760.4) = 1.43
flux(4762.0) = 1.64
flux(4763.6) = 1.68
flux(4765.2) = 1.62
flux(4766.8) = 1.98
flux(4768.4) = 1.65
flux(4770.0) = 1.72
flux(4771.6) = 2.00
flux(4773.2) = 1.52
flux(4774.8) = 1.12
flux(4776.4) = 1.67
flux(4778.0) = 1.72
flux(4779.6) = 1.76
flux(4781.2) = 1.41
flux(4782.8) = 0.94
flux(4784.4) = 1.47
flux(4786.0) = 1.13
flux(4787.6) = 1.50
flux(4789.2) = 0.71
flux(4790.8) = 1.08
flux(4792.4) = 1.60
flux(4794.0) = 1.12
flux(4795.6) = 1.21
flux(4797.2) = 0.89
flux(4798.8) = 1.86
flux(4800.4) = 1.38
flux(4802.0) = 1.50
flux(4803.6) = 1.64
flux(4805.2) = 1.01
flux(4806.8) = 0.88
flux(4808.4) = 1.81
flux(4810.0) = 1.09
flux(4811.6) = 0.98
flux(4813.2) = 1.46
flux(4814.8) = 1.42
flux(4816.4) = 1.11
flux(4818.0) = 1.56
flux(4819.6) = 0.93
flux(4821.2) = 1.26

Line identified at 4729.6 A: Mg II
